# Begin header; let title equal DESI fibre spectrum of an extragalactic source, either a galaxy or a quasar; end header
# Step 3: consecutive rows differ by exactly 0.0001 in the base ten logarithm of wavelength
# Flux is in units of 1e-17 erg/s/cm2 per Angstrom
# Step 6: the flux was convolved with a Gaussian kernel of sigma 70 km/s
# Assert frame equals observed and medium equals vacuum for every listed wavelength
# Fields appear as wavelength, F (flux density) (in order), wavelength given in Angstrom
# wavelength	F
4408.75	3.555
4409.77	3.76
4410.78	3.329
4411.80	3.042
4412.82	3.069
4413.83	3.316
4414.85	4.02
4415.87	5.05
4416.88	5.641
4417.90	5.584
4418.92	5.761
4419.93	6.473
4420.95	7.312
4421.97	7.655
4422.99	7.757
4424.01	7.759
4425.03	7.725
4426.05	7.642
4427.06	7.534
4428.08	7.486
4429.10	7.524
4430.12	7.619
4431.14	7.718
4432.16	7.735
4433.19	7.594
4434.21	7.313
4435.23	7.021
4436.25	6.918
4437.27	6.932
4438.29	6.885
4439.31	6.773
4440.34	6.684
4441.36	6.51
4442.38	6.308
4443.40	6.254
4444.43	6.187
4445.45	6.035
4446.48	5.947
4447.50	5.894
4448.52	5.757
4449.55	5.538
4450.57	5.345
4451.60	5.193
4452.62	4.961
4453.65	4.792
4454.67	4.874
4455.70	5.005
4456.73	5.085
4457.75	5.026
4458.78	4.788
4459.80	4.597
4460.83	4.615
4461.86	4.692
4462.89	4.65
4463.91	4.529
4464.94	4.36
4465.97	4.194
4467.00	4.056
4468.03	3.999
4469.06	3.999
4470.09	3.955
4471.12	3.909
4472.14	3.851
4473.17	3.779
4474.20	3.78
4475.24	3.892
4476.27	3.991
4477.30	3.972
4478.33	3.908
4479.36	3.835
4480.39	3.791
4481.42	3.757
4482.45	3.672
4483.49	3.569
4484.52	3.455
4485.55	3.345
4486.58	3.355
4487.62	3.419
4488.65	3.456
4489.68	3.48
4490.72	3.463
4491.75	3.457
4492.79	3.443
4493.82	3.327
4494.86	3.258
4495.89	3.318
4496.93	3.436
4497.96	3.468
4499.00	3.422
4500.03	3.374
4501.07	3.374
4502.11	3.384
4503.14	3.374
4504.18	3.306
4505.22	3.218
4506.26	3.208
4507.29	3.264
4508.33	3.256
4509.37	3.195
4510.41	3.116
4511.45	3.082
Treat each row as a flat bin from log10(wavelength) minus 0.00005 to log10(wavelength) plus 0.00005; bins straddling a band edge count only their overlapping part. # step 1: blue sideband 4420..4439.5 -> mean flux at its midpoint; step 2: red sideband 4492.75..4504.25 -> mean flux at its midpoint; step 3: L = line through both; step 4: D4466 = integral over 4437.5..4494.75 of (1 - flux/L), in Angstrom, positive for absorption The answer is 7.88 Angstrom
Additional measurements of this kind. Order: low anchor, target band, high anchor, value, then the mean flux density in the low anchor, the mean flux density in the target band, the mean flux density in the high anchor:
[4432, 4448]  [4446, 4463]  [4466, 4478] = 1.0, 6.66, 5.11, 3.94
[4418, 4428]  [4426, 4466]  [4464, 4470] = -2.6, 7.23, 6.01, 4.13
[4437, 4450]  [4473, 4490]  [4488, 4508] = 2.3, 6.27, 3.67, 3.37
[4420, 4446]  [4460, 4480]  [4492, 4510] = 3.8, 7.14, 4.11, 3.33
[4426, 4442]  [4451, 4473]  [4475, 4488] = 2.7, 7.23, 4.52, 3.69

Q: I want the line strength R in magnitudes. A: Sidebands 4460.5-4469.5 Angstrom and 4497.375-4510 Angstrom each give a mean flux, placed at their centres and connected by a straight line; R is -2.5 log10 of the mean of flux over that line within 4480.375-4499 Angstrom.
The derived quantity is 0.07 mag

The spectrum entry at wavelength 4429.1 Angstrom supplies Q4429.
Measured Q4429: 7.524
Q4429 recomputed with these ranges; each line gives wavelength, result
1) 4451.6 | 5.193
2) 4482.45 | 3.672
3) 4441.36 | 6.51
